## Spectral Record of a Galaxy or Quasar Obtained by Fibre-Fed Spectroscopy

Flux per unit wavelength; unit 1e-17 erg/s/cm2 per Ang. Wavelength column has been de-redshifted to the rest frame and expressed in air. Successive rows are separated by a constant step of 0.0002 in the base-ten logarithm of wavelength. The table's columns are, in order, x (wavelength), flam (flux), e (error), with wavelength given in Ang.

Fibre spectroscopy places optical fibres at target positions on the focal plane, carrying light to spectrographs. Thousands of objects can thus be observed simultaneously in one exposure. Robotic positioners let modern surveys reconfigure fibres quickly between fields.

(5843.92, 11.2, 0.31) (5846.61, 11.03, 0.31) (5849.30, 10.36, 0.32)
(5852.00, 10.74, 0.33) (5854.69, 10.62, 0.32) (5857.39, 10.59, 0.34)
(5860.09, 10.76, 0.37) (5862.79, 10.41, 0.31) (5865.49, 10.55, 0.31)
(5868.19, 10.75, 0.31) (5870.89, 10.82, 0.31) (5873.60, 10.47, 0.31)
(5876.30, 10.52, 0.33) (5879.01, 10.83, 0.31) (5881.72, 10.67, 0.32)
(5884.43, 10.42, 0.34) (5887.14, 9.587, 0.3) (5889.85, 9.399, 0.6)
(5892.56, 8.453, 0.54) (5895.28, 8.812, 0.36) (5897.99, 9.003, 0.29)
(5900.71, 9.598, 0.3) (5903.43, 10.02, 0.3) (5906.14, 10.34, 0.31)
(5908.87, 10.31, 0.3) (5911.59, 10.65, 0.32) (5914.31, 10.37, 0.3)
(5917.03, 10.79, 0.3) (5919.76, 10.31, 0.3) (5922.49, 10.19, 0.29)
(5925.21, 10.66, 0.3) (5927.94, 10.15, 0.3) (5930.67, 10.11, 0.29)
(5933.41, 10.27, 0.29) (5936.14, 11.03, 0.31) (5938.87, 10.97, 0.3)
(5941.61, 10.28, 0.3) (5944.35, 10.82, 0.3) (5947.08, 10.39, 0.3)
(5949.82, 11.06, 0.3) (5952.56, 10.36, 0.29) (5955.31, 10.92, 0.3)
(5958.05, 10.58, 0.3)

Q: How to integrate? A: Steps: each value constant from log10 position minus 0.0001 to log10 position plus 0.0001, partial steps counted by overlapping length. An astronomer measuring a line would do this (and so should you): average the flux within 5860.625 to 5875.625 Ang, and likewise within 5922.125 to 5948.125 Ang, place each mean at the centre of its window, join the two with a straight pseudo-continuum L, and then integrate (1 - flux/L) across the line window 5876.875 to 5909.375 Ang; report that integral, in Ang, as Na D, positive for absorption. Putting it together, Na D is 2.4 Ang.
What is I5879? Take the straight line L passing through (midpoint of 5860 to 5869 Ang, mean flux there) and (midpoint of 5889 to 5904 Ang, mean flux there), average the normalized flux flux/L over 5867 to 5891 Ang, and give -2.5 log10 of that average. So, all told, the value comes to -0.05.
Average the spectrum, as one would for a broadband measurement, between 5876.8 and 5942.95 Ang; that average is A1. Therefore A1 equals 10.1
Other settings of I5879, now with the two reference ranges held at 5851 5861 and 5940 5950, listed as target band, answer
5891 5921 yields 0.08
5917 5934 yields 0.03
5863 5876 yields 0.00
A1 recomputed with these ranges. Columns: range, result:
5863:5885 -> 10.6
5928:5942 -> 10.5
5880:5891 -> 10.1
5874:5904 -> 9.77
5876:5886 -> 10.6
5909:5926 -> 10.5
